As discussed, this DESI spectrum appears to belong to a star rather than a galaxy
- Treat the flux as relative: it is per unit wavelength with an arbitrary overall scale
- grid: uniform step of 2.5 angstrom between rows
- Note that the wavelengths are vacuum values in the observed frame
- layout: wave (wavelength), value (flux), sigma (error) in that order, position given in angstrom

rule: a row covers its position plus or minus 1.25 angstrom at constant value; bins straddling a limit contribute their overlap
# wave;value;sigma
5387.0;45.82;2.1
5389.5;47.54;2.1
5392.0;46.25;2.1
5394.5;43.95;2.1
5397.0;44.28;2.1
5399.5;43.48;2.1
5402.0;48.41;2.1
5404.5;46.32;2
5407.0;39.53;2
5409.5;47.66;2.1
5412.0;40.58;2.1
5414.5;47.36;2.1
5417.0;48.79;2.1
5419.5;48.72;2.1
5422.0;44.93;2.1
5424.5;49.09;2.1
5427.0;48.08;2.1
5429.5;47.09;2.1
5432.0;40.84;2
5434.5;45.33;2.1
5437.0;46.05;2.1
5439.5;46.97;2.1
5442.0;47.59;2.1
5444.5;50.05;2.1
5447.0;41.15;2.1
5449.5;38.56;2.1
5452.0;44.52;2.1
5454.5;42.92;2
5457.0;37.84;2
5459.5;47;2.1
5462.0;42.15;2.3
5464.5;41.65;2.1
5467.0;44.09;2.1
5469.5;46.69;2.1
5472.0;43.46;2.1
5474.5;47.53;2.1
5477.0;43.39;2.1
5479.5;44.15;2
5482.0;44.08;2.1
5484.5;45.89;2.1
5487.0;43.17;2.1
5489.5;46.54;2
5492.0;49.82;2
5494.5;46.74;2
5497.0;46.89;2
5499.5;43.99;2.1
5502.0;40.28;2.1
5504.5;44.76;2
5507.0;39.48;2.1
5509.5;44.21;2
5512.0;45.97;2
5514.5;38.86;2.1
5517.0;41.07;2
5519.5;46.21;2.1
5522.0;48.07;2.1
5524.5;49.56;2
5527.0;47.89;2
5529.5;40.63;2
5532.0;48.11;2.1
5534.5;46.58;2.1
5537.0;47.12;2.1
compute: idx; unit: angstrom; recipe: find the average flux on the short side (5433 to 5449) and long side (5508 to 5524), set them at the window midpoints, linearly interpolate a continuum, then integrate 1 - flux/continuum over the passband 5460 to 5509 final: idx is 0.4 angstrom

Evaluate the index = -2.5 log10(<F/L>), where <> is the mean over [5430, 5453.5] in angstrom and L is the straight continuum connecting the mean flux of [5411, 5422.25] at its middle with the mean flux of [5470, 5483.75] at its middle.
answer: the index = 0.02 mag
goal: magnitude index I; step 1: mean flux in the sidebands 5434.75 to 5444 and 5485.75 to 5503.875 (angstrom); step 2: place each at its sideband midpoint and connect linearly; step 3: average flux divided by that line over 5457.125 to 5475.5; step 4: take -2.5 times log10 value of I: 0.05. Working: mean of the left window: 47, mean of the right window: 45.3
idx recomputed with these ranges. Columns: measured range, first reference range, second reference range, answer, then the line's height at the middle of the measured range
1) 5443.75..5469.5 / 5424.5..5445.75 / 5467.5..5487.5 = 1.5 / 45.7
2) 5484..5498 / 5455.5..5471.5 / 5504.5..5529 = -0.8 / 43.9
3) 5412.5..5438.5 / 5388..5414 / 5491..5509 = -1.0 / 44.8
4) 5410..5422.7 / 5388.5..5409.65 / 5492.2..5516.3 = -0.4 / 44.9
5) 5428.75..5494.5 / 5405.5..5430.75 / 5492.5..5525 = 1.0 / 45.3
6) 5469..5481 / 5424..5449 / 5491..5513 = 0.1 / 45.1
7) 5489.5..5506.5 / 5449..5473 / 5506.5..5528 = -0.4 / 44.1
